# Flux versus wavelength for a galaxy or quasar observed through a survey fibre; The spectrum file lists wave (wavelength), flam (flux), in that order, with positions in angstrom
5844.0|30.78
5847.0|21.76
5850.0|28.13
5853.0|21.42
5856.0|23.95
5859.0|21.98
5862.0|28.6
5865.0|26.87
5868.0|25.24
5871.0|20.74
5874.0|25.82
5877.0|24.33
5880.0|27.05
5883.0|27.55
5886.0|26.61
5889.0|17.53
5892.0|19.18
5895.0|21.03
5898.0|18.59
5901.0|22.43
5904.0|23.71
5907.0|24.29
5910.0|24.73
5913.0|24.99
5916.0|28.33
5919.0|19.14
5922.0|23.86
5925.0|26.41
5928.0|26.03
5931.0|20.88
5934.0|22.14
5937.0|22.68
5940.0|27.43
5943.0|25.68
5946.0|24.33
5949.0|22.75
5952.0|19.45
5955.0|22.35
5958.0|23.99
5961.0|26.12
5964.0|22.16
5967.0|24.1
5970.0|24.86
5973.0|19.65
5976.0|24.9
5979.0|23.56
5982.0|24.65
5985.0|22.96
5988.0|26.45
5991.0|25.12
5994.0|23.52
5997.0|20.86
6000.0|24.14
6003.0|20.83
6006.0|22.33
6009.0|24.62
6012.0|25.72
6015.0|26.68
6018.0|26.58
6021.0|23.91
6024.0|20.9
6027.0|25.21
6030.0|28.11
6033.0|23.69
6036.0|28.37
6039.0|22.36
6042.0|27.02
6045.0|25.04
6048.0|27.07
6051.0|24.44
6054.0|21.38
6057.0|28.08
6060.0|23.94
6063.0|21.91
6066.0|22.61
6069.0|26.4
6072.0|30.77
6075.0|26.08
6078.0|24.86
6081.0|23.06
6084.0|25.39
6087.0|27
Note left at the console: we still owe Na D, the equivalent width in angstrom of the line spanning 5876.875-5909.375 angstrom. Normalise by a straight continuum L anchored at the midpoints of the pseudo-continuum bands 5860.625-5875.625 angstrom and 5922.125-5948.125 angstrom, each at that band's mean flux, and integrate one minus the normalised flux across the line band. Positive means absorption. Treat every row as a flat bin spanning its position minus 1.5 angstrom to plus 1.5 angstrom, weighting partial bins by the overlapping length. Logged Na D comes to 2.7 angstrom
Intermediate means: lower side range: 25.4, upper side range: 24.4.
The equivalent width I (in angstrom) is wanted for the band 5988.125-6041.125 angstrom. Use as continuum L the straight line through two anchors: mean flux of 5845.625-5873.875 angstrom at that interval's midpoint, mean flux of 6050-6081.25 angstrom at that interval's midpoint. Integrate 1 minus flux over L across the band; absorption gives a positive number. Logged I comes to 0.91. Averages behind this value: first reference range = 24.4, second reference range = 24.9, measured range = 24.4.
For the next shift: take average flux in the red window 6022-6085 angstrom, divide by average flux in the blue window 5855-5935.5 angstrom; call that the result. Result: 1.05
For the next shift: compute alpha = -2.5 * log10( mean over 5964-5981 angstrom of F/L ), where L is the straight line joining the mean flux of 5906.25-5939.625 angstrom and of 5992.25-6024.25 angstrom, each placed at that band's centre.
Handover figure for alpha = 0.025 mag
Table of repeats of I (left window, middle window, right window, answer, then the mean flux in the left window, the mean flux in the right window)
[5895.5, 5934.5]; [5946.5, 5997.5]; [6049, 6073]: 1.2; 23.5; 24.9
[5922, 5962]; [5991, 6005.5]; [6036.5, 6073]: 1.1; 23.8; 25.1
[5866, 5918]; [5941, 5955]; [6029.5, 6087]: 0.6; 23.6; 25.3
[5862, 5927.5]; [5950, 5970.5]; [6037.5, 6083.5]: 1.0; 23.9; 25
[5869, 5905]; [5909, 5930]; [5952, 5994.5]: -1.3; 22.9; 23.7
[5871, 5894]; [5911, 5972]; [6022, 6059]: 1.0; 23.7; 25.1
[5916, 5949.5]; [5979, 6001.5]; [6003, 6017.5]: 0.4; 24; 24.5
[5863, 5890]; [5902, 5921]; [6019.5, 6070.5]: 0.5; 24.8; 24.7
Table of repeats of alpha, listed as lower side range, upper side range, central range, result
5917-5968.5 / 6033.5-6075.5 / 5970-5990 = 0.01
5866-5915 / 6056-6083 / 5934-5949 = -0.02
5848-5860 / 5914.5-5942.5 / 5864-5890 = -0.03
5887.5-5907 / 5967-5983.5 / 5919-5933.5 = -0.09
